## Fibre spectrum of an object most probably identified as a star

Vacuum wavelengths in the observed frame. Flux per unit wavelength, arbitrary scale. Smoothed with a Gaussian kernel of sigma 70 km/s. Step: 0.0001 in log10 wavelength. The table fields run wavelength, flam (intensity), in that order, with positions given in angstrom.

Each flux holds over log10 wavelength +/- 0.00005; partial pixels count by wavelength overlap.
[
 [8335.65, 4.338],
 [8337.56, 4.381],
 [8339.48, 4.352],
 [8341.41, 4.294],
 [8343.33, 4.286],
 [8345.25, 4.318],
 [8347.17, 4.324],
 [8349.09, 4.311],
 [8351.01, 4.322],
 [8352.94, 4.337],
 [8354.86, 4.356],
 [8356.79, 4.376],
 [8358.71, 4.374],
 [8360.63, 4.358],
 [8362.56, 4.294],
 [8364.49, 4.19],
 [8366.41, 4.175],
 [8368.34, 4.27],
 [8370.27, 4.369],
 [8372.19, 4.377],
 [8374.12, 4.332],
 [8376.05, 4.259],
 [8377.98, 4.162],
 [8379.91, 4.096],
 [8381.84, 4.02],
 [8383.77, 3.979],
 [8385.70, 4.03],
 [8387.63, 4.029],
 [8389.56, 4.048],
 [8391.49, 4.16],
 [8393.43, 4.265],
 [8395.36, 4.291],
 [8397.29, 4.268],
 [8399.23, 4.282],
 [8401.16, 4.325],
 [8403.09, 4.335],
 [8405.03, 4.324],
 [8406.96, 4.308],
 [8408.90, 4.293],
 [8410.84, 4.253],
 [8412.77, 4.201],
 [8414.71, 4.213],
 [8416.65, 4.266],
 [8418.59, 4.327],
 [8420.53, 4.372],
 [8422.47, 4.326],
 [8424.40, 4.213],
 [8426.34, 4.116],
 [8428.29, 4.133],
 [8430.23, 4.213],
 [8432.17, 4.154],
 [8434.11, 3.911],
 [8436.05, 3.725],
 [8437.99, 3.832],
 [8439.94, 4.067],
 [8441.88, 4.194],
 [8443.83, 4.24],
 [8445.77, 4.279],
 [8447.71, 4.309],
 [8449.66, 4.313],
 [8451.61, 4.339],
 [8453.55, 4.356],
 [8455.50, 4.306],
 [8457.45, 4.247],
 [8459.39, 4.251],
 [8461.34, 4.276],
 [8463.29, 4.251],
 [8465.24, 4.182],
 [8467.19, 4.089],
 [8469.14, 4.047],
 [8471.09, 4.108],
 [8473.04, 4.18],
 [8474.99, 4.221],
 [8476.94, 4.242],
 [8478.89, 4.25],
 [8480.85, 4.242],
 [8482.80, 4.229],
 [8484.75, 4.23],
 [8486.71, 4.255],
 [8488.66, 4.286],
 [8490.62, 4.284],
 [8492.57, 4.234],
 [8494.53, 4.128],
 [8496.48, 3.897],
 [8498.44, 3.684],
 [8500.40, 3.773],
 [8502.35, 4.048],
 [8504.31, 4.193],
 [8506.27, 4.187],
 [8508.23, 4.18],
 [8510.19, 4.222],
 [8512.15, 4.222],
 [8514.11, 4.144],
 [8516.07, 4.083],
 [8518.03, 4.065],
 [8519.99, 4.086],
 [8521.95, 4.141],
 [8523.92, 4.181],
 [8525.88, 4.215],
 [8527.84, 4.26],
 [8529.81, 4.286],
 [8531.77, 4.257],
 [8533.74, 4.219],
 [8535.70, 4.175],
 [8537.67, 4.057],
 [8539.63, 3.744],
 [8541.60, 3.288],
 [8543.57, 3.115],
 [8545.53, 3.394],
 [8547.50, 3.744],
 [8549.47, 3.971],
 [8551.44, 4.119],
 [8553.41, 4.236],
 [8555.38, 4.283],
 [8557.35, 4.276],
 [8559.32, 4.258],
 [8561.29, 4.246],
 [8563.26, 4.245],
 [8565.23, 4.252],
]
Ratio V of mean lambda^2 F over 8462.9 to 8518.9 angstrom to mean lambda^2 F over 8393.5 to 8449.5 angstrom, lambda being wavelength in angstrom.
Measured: 1.0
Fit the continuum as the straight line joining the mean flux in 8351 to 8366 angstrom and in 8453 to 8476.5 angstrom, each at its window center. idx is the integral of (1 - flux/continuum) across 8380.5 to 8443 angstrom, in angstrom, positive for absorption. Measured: 1.4 angstrom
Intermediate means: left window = 4.32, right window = 4.21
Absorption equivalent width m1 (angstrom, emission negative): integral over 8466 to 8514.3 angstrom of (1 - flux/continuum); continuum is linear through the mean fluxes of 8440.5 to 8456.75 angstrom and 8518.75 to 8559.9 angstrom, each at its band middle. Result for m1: 0.20 angstrom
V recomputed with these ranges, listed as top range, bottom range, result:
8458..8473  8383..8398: 1.03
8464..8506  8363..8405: 1.01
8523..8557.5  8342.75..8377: 0.96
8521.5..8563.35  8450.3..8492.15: 0.97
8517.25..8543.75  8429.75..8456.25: 0.99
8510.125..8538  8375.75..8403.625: 1.03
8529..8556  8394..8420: 0.94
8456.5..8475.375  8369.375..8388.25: 1.03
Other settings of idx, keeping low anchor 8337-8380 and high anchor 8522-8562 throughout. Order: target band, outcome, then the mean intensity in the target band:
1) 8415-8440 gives 0.4 angstrom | 4.13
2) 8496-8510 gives 0.2 angstrom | 4.01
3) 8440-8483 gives -0.9 angstrom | 4.23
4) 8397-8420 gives -0.3 angstrom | 4.28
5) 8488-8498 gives -0.1 angstrom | 4.14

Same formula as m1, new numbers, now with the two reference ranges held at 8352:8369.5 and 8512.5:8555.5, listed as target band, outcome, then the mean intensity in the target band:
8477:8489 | -0.5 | 4.25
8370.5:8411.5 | 0.4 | 4.21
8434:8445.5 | 0.4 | 4.02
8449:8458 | -0.4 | 4.31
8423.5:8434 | 0.1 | 4.14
